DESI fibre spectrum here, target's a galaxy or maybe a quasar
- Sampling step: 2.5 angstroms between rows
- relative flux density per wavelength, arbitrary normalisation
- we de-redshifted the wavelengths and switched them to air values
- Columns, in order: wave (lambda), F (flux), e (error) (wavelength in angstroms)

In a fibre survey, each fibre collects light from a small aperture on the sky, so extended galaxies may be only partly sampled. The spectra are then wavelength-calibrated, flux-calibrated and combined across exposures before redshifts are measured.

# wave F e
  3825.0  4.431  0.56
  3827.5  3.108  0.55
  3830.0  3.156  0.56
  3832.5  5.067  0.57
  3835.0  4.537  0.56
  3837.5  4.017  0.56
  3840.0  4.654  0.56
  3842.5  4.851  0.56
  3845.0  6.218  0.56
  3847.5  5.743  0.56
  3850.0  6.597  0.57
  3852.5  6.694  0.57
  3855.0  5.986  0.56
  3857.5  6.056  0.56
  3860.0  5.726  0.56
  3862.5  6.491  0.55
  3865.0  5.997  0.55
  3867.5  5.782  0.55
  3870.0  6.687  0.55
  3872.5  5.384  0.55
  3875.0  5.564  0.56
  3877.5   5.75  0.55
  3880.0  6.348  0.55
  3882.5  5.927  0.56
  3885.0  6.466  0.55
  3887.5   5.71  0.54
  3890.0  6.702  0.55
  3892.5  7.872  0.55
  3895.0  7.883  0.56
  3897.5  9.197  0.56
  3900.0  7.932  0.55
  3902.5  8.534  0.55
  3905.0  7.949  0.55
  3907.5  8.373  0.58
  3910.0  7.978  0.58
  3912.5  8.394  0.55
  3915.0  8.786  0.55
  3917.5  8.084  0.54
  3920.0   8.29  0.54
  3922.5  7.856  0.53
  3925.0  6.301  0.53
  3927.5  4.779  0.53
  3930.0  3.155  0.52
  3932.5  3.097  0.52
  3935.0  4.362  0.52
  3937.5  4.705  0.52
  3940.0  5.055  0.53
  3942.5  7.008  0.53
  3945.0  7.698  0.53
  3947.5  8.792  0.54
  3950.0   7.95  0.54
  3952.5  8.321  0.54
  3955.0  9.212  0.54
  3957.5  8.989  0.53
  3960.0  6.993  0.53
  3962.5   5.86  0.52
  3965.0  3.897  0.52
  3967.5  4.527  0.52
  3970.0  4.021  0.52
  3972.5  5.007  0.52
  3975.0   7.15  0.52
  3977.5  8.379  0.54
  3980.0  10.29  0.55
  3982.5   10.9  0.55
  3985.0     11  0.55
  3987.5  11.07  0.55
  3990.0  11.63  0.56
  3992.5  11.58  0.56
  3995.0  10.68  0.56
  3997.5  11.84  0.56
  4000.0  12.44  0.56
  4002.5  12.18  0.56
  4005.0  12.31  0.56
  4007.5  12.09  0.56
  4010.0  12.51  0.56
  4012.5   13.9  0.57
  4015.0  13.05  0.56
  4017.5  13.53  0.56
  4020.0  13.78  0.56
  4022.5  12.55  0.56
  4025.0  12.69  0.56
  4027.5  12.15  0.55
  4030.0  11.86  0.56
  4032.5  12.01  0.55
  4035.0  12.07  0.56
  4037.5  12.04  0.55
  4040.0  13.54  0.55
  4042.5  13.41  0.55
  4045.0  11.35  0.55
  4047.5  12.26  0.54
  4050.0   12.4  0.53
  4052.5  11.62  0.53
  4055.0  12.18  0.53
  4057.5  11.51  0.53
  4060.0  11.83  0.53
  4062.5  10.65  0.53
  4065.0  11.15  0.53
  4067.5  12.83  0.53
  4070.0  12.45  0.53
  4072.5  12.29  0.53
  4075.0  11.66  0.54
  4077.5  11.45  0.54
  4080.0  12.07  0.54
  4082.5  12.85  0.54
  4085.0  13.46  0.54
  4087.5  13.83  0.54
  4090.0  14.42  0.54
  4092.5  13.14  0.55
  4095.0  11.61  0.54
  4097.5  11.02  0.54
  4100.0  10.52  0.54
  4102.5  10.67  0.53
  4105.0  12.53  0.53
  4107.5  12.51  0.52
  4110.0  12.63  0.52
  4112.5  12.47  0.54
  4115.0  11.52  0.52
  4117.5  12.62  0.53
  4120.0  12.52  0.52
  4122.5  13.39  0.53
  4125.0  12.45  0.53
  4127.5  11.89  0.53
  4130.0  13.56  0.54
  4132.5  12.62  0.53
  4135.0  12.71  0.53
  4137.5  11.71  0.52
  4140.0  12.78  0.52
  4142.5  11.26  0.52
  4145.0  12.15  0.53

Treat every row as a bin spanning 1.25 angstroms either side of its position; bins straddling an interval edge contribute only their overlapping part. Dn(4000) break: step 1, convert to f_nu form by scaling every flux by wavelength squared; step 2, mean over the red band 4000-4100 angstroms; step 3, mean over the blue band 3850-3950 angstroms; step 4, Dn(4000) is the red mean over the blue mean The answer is 2.0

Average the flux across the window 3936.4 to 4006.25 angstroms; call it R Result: 8.56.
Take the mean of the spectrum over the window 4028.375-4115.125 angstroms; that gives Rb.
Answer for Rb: 12.2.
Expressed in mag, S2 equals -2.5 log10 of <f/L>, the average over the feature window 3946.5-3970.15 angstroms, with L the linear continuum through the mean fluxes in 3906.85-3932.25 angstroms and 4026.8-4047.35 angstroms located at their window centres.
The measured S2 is 0.24 mag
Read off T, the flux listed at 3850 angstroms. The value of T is 6.597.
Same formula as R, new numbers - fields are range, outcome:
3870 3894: 6.23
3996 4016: 12.5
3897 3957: 7.16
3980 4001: 11.3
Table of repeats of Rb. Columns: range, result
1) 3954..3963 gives 7.88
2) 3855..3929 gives 6.96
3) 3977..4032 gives 12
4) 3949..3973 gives 6.51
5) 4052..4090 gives 12.2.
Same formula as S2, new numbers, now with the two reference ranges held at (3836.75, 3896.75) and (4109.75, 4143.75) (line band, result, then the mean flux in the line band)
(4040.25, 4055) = -0.17 mag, 12.3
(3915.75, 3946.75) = 0.27 mag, 5.96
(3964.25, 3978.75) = 0.48 mag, 5.55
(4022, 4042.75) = -0.22 mag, 12.4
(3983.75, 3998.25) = -0.23 mag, 11.3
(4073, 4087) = -0.10 mag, 12.4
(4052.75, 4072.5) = -0.09 mag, 11.8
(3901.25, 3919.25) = -0.16 mag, 8.3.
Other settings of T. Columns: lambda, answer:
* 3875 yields 5.564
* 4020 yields 13.78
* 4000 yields 12.44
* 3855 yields 5.986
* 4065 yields 11.15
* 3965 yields 3.897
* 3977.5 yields 8.379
